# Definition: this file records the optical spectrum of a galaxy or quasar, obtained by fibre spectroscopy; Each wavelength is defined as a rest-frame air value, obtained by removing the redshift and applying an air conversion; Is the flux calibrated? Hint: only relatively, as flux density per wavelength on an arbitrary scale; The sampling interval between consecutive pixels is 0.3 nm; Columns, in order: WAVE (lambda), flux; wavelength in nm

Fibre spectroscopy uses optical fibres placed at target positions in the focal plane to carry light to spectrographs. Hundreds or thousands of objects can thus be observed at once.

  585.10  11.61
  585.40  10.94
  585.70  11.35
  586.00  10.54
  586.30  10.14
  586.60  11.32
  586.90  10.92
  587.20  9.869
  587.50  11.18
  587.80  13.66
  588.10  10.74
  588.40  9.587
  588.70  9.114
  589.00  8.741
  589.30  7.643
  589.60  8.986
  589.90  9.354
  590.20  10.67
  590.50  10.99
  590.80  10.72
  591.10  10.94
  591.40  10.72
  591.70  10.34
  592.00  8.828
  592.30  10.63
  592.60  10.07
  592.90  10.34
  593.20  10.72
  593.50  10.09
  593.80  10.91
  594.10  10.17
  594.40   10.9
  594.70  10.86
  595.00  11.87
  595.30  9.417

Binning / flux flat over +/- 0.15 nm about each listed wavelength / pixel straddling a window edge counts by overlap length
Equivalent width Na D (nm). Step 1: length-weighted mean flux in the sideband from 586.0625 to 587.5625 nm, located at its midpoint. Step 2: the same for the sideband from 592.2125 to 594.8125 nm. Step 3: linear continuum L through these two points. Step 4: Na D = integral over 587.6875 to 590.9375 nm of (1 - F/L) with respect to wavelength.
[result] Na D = 0.192 nm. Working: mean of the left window 10.6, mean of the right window 10.5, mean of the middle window 9.97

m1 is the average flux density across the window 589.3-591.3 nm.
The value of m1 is 10.1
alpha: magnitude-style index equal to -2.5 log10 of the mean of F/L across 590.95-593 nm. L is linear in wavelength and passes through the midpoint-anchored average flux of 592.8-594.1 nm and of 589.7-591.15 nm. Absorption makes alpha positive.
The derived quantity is 0.02 mag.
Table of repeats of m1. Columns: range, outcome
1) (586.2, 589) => 10.6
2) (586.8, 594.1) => 10.2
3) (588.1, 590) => 9.04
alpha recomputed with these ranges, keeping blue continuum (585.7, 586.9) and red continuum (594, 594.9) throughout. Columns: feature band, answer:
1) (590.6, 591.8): 0.00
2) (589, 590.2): 0.20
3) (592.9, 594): 0.02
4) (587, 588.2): -0.06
